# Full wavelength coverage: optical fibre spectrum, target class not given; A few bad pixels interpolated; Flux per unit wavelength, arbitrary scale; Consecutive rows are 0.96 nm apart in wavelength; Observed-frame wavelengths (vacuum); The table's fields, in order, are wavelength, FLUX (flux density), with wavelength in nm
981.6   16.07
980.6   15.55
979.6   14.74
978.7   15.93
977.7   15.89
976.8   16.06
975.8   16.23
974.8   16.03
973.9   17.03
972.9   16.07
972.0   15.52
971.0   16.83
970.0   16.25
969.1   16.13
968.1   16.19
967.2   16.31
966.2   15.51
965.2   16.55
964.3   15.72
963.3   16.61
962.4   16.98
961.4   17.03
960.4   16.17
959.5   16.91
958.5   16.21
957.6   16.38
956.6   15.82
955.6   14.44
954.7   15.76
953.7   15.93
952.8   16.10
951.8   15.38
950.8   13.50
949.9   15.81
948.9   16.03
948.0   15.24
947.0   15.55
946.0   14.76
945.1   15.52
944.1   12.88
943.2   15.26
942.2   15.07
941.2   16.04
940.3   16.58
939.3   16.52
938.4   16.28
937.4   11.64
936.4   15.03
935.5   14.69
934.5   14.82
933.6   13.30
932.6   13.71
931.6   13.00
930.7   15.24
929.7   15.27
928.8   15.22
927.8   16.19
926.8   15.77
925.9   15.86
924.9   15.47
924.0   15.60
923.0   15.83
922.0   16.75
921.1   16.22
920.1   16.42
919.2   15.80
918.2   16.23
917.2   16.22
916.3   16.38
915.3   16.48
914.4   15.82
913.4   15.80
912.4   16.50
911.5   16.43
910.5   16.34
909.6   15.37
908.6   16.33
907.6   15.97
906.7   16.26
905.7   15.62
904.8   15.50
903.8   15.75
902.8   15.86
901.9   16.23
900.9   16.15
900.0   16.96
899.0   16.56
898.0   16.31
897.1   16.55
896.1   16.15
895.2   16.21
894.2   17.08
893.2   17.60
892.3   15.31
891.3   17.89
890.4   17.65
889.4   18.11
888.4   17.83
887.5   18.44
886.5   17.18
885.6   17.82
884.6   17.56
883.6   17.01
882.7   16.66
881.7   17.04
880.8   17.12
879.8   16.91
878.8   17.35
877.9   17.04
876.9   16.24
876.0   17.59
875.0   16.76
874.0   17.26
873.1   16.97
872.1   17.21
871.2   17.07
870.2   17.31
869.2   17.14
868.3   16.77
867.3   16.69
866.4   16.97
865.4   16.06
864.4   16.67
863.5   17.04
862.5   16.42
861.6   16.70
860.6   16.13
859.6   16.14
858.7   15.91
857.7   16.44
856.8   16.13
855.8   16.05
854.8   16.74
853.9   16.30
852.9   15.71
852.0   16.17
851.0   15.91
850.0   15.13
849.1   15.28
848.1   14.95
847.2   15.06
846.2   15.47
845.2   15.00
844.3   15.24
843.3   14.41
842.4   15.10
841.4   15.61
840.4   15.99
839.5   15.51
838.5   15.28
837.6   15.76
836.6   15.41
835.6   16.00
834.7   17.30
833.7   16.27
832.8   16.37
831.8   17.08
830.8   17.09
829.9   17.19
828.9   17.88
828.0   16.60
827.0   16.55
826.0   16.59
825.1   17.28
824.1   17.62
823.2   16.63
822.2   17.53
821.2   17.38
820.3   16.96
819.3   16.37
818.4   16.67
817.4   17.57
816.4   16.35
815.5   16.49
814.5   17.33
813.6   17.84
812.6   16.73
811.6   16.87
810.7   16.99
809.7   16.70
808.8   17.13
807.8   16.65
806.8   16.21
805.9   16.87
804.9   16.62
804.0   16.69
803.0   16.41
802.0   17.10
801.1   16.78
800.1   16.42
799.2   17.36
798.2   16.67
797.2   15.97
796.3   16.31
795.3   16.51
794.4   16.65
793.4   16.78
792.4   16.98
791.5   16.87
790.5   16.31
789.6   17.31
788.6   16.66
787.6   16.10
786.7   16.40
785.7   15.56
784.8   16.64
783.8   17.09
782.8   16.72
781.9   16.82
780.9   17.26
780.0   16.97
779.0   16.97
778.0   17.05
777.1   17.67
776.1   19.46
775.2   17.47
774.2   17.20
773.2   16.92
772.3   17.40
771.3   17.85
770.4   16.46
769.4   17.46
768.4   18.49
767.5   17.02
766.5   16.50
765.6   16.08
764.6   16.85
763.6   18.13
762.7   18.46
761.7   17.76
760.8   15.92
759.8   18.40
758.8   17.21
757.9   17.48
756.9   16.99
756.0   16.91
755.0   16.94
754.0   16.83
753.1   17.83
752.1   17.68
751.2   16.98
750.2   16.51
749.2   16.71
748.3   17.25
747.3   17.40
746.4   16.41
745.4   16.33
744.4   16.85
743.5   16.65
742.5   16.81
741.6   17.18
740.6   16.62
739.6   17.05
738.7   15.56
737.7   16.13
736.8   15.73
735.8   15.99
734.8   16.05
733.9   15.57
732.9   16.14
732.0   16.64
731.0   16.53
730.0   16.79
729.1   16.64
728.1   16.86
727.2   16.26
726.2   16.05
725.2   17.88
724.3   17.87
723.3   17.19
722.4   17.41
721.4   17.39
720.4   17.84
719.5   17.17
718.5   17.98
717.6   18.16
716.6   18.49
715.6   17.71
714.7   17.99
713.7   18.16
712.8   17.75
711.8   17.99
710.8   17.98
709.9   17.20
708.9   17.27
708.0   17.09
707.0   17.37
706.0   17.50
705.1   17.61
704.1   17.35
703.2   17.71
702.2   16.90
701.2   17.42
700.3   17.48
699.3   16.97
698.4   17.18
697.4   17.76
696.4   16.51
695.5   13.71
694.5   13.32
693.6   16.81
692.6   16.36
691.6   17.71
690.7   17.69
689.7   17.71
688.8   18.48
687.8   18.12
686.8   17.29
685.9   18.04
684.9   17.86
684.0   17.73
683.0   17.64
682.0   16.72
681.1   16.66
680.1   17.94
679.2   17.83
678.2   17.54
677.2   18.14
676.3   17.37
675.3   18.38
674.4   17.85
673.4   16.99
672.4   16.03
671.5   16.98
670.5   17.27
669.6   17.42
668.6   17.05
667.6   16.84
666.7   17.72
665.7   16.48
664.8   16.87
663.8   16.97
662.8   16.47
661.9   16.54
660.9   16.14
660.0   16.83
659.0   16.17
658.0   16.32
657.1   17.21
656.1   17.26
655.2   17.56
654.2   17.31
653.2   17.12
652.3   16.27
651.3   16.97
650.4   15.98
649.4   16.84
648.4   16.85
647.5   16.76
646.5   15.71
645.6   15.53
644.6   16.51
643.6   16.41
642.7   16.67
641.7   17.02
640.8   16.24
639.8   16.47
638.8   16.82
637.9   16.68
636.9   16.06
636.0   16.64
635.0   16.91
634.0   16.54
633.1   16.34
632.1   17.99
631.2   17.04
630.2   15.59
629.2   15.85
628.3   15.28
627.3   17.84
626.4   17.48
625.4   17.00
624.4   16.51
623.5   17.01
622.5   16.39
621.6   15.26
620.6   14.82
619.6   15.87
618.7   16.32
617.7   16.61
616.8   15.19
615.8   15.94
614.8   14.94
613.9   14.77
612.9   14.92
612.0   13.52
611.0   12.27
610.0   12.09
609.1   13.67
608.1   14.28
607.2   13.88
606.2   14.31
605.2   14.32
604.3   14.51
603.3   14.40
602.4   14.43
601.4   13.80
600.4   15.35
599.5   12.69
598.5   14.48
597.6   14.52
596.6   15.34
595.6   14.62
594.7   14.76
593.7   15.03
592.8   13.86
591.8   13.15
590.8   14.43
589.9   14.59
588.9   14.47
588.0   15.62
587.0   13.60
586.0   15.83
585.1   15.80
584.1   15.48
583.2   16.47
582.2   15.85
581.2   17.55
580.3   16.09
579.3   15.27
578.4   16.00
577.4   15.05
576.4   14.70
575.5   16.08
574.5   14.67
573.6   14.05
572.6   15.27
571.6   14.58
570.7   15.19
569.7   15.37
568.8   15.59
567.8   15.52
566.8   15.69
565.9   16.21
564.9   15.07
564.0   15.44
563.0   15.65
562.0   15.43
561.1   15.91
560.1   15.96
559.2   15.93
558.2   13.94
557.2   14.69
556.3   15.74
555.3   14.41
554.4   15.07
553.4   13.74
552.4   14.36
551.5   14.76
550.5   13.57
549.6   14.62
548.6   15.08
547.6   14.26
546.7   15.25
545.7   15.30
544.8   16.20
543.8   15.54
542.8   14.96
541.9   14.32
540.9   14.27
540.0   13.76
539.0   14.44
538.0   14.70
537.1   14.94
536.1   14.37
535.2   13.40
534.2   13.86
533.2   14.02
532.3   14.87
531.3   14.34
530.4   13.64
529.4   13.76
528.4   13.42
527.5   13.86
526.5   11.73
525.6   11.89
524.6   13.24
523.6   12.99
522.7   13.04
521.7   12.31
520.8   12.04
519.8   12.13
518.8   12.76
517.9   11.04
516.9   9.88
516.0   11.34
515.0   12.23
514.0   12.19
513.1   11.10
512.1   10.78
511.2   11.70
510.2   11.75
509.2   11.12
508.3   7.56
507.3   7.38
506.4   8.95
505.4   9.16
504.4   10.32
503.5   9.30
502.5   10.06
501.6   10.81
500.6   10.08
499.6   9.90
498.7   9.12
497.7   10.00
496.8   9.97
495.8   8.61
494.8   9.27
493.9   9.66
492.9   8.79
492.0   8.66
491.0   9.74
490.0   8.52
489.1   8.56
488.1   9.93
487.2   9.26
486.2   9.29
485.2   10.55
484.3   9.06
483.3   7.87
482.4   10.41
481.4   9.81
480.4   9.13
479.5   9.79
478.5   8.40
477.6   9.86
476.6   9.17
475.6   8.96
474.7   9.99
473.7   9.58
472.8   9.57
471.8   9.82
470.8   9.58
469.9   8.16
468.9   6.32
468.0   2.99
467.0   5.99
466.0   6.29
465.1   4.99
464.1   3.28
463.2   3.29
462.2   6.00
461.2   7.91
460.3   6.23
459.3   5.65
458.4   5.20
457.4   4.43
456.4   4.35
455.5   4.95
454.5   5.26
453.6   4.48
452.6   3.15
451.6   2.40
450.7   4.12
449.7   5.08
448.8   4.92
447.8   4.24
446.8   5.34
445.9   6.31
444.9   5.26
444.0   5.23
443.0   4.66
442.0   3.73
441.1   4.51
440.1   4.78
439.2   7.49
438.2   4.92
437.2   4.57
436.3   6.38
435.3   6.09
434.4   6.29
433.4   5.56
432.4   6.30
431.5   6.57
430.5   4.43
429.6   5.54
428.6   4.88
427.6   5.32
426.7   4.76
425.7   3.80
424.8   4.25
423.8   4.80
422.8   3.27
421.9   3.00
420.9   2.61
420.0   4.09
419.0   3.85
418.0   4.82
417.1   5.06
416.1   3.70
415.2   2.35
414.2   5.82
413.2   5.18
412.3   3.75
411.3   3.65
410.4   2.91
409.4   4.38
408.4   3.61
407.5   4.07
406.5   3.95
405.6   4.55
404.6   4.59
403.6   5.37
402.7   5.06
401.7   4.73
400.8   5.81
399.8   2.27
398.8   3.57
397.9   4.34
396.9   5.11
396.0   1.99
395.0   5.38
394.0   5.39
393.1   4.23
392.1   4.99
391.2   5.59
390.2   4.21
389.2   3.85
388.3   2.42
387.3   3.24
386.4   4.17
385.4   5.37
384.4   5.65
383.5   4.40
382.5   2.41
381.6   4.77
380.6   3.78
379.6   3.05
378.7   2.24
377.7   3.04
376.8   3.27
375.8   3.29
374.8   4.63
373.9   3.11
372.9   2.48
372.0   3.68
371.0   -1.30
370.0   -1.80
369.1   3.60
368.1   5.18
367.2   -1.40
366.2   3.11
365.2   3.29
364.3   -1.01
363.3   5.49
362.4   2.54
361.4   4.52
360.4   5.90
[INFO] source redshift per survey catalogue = 0.18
